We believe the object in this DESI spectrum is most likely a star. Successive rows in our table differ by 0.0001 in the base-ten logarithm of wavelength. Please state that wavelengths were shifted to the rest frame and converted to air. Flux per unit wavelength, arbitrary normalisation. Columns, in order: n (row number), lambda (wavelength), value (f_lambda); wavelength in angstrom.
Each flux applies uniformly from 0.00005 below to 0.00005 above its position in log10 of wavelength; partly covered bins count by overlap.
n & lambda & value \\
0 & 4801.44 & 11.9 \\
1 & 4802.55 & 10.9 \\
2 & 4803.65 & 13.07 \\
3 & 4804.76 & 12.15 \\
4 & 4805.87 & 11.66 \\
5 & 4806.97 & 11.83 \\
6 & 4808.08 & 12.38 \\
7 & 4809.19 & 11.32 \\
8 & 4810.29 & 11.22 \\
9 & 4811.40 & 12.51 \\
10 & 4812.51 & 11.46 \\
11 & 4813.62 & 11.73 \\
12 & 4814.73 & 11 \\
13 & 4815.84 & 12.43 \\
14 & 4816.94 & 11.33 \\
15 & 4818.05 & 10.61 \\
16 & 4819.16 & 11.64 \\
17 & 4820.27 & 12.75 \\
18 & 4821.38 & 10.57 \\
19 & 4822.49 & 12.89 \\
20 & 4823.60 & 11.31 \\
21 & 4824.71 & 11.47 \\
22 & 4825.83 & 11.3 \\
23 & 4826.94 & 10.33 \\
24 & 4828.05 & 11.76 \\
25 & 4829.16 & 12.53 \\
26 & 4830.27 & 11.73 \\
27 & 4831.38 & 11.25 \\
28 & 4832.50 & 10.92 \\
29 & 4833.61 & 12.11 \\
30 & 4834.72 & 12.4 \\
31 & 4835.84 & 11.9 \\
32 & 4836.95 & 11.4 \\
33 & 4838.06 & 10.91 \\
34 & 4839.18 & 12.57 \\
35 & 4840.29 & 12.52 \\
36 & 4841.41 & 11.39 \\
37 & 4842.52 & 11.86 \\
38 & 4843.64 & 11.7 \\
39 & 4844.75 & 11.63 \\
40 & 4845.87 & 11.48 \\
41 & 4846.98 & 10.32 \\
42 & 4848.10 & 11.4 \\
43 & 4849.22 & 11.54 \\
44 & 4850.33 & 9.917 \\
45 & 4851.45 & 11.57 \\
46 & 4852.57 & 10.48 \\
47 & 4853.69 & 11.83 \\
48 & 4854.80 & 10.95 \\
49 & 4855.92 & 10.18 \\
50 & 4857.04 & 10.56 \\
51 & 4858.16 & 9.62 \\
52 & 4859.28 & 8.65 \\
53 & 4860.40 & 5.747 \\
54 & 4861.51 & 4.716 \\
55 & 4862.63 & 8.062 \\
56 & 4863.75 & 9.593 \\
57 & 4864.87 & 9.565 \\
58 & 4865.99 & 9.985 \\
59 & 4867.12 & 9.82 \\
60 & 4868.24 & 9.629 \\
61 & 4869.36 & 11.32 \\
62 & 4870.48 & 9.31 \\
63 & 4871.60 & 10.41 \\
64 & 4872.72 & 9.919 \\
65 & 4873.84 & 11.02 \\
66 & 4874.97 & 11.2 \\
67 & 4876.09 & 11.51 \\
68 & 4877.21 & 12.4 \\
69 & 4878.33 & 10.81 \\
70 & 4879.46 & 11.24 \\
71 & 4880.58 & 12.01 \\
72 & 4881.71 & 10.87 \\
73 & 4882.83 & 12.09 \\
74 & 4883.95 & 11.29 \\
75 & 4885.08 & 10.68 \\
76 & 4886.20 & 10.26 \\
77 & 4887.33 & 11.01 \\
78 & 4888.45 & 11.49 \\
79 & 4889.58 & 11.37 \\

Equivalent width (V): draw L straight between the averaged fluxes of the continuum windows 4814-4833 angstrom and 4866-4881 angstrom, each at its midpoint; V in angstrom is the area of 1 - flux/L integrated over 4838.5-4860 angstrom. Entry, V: 0.2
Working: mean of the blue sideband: 11.5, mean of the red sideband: 10.8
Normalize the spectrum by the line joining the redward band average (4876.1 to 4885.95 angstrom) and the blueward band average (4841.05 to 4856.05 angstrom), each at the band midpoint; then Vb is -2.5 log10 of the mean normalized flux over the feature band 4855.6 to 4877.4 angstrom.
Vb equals 0.18 mag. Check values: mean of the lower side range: 11.2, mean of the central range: 9.61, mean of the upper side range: 11.4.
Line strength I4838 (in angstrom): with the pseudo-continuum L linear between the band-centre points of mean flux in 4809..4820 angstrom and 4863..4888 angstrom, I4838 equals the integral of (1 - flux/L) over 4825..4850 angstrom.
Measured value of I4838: -0.7 angstrom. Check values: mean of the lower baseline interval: 11.6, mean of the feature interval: 11.6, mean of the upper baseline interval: 10.7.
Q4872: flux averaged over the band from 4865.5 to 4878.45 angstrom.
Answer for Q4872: 10.6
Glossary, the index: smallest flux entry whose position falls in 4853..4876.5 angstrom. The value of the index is 4.716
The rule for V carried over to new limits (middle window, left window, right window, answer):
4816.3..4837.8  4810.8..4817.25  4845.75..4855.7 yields -0.2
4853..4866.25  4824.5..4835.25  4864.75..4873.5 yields 1.7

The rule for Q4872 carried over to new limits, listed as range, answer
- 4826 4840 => 11.7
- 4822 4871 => 10.7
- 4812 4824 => 11.6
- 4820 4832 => 11.6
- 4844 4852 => 11.1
